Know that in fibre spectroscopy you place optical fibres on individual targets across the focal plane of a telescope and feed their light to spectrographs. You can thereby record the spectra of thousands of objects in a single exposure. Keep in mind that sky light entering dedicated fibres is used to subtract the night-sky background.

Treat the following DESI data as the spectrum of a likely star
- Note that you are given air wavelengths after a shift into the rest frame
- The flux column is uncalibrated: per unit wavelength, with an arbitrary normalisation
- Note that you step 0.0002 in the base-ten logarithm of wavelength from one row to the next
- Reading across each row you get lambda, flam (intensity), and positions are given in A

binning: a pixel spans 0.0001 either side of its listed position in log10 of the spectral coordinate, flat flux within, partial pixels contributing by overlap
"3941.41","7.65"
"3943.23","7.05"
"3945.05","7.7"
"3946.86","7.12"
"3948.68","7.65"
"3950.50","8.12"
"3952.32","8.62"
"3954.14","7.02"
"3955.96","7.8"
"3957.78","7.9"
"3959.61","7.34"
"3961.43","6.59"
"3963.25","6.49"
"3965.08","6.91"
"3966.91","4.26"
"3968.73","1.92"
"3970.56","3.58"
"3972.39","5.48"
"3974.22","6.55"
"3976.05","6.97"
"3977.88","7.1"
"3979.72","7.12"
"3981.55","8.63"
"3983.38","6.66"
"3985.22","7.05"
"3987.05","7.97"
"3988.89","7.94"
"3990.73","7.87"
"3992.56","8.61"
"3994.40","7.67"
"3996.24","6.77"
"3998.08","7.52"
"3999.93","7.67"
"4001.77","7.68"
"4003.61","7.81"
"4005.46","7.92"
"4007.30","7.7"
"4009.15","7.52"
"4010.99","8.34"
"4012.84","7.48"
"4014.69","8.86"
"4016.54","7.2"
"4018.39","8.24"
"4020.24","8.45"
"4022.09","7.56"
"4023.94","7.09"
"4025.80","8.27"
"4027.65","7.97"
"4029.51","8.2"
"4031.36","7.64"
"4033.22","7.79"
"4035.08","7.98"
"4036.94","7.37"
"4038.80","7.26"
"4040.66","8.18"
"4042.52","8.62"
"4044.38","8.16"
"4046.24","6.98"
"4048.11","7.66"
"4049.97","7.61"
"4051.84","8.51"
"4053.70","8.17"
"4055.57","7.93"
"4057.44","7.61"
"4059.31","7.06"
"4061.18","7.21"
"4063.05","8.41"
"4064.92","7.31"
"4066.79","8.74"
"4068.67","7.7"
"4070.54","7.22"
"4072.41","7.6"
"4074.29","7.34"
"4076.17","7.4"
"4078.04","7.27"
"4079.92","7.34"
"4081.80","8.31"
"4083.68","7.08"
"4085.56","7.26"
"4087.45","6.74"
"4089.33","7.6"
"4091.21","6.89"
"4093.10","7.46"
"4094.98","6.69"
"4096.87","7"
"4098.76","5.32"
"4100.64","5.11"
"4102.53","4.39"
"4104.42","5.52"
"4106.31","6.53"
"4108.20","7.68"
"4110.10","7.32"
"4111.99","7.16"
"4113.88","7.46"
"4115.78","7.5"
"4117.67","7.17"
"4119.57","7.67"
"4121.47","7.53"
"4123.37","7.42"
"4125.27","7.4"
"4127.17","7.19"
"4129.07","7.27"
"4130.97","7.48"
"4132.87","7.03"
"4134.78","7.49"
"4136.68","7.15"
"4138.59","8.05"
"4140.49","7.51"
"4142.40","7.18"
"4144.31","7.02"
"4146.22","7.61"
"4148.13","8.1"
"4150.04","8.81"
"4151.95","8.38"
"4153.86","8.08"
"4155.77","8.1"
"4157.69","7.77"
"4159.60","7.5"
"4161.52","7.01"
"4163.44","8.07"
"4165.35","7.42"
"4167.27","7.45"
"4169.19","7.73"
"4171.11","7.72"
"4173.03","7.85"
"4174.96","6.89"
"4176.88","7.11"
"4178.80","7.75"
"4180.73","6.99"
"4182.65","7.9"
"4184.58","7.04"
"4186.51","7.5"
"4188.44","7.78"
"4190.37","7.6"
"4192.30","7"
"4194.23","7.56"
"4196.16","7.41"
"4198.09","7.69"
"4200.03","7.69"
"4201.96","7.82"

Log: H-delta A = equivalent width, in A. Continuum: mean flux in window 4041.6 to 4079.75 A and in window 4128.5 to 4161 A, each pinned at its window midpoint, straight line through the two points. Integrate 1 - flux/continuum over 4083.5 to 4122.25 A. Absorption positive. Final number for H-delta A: 4.5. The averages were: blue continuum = 7.72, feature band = 6.8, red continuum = 7.68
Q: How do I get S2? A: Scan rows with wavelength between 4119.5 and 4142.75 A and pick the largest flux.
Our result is 8.05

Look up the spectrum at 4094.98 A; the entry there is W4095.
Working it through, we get 6.69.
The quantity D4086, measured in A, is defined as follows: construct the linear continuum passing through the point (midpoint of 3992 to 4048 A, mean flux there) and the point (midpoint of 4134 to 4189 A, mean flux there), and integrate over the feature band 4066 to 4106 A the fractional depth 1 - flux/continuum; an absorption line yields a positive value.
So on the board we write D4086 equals 4.1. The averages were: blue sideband 7.81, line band 6.94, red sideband 7.62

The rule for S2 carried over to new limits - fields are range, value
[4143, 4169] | 8.81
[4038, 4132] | 8.74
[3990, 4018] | 8.86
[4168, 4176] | 7.85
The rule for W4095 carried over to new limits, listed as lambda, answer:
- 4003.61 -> 7.81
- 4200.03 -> 7.69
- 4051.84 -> 8.51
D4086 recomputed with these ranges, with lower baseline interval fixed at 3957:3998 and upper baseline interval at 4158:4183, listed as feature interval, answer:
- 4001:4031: -4.5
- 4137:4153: -0.9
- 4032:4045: -1.7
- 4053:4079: -2.1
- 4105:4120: 0.0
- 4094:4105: 2.3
